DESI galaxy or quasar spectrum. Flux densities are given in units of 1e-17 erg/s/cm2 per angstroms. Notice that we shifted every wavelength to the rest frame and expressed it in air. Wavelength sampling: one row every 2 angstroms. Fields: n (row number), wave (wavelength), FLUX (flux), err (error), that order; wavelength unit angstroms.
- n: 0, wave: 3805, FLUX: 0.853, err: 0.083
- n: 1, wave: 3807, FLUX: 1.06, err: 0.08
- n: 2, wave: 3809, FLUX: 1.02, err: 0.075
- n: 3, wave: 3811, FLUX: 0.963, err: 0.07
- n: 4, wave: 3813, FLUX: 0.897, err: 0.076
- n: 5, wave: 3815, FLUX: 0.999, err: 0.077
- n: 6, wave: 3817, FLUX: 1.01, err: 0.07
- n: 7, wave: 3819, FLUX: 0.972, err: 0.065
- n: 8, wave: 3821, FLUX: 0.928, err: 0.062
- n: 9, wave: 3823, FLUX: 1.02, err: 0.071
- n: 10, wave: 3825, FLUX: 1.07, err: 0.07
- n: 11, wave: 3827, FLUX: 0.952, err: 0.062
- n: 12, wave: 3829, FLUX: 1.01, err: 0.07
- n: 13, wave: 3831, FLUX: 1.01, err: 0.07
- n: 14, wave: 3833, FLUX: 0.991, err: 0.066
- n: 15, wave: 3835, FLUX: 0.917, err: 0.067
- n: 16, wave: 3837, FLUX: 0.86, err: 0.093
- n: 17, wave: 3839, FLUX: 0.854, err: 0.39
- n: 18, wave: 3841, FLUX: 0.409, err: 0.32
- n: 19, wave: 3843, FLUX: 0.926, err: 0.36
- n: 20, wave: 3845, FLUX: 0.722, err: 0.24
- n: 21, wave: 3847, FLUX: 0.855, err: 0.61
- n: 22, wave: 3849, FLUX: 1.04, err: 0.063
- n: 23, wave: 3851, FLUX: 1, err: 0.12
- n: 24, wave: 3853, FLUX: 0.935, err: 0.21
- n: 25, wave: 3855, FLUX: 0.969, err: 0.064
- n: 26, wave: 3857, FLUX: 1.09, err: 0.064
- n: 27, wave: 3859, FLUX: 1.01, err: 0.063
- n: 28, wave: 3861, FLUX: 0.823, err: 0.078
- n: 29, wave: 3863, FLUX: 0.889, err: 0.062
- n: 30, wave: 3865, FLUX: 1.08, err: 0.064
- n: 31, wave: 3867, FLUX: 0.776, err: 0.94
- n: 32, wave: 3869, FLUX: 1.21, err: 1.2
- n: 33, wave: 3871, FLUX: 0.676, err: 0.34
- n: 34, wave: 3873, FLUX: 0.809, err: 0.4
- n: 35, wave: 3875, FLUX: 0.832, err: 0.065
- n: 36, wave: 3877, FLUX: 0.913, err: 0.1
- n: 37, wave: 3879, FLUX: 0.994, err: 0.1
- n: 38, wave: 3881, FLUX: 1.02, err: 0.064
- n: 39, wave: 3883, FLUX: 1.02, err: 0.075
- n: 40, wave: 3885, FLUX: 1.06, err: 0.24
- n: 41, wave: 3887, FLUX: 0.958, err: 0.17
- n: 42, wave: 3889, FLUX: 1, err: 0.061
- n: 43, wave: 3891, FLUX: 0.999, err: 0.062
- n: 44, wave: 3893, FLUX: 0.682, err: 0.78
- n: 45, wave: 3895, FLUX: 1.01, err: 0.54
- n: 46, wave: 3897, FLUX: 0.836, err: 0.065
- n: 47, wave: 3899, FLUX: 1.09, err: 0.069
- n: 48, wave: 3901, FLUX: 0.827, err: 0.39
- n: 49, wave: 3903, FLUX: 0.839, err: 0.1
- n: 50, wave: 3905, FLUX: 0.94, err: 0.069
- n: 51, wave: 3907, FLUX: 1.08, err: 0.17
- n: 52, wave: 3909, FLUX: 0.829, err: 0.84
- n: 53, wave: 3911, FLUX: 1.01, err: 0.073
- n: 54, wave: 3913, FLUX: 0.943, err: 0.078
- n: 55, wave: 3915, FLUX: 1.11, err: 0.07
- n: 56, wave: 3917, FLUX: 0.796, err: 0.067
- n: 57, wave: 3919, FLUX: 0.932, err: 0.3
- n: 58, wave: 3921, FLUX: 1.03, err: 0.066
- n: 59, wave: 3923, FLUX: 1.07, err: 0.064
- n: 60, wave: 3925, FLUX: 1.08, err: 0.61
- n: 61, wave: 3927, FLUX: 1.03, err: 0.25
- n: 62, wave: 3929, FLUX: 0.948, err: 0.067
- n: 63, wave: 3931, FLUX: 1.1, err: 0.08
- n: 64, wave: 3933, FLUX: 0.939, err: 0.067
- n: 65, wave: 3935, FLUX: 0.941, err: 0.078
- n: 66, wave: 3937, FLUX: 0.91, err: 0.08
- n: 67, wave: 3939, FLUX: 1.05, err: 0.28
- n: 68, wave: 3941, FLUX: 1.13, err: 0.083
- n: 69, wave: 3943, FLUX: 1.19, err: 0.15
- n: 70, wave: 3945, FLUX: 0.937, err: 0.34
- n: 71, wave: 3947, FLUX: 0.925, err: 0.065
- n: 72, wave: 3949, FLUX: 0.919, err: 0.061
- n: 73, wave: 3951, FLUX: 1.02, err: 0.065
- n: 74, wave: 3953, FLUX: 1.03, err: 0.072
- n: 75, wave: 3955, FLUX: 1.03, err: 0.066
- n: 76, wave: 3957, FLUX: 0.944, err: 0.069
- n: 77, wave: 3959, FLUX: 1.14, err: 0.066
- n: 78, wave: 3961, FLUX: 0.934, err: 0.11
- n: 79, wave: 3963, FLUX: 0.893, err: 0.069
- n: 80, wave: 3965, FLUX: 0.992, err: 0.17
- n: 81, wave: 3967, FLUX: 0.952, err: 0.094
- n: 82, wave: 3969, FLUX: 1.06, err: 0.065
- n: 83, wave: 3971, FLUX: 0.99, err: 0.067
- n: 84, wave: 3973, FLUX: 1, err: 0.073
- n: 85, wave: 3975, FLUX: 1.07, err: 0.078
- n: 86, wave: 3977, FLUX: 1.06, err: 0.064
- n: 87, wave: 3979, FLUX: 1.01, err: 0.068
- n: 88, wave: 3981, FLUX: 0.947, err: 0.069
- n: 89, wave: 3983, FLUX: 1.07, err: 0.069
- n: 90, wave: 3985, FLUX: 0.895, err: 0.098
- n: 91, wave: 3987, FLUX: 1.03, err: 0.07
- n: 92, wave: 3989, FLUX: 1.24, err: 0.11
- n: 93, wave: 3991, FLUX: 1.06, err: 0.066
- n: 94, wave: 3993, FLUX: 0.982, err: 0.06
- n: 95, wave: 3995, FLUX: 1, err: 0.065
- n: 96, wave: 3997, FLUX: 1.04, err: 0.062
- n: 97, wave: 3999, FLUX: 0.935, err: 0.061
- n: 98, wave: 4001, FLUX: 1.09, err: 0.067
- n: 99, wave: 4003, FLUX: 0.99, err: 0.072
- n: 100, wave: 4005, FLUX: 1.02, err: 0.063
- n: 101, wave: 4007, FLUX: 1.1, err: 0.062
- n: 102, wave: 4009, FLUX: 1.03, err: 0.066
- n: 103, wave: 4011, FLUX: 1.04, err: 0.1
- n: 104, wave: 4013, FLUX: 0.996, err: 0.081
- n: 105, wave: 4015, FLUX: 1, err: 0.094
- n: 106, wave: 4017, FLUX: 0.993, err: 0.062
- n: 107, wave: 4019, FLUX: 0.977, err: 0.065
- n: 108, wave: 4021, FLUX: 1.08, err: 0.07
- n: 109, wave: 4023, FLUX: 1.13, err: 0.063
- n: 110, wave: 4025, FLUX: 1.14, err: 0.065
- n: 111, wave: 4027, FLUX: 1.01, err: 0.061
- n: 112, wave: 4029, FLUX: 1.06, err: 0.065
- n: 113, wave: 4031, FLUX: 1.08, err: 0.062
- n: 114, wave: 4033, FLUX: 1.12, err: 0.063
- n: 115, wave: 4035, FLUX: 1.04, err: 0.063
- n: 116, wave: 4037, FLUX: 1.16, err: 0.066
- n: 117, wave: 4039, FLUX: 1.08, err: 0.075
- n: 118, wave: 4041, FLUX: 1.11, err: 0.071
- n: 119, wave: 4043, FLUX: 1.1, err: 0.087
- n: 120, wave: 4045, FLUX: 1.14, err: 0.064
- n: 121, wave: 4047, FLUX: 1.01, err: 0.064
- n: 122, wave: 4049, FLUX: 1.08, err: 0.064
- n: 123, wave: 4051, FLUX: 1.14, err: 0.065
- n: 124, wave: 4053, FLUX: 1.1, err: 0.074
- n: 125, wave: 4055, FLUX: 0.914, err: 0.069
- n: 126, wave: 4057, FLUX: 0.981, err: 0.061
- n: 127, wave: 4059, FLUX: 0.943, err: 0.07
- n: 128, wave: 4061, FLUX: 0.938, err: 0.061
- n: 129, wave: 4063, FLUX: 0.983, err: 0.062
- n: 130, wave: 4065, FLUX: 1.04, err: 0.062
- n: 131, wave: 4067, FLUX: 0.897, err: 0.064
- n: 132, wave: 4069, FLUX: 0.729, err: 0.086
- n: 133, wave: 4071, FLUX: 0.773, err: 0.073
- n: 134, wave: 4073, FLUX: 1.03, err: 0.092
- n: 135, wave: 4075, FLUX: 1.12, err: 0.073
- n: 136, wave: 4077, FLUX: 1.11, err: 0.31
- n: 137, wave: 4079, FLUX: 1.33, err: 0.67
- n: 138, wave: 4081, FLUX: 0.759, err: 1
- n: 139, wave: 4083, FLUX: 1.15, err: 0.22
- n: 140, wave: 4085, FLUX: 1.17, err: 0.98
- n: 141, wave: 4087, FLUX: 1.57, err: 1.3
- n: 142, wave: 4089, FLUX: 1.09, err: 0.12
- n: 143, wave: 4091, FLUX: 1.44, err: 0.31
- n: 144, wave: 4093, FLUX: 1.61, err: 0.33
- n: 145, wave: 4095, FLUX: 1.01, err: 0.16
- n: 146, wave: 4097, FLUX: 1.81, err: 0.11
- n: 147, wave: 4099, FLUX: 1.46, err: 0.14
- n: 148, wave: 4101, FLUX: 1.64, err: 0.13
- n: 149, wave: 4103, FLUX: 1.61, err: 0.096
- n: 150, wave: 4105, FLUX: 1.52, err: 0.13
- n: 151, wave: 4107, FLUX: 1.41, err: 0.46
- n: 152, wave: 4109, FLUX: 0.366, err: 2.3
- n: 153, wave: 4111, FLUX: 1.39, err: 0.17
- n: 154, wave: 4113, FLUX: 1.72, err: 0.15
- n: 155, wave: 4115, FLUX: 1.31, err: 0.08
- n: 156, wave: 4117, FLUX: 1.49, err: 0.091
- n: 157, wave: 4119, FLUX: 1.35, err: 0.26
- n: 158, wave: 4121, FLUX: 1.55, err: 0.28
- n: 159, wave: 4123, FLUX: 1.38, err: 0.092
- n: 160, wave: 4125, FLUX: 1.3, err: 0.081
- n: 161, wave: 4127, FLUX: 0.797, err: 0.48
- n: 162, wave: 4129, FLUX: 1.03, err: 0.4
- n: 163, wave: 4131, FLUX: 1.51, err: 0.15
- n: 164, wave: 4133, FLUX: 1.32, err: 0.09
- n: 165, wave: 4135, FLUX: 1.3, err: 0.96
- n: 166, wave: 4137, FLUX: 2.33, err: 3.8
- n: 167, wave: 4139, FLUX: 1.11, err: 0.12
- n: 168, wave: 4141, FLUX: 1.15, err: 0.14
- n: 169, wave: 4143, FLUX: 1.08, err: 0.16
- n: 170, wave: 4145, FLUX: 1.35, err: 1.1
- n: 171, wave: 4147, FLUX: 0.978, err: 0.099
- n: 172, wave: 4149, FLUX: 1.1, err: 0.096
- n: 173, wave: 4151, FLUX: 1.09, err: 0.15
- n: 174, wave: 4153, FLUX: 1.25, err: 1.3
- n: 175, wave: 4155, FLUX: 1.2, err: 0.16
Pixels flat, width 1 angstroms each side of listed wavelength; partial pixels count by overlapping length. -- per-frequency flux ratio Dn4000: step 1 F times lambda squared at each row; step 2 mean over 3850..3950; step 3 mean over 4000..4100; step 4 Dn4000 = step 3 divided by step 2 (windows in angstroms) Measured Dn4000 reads 1.2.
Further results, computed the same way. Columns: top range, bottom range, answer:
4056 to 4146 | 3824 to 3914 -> 1.51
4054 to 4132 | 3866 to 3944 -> 1.38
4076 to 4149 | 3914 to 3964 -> 1.43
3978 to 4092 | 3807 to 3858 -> 1.24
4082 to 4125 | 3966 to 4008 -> 1.43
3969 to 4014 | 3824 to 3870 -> 1.19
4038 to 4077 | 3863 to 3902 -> 1.18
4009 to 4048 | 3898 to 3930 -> 1.16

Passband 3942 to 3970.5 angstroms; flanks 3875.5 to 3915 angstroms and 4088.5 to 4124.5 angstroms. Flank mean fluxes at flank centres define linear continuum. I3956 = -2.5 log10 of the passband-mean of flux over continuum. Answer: 0.09 mag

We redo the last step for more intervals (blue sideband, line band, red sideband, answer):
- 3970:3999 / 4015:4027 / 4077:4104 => 0.08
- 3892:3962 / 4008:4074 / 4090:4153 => 0.16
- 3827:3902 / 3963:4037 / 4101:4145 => 0.11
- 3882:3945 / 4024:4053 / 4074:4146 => 0.10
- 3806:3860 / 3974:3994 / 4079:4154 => 0.10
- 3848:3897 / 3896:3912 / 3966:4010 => 0.04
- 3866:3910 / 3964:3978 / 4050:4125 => 0.03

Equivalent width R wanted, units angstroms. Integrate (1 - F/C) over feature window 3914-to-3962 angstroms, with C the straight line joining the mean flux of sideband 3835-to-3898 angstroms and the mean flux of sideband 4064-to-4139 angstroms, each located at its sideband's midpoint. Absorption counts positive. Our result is 0.8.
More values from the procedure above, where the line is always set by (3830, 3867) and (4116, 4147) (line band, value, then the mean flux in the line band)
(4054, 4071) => 4.2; 0.919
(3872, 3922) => 1.8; 0.942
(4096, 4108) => -2.8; 1.57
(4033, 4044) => 0.8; 1.1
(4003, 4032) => 2.8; 1.04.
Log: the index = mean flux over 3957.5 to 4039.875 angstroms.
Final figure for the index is 1.03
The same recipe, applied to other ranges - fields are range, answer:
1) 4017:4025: 1.06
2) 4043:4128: 1.19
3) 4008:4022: 1.02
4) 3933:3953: 1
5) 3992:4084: 1.03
